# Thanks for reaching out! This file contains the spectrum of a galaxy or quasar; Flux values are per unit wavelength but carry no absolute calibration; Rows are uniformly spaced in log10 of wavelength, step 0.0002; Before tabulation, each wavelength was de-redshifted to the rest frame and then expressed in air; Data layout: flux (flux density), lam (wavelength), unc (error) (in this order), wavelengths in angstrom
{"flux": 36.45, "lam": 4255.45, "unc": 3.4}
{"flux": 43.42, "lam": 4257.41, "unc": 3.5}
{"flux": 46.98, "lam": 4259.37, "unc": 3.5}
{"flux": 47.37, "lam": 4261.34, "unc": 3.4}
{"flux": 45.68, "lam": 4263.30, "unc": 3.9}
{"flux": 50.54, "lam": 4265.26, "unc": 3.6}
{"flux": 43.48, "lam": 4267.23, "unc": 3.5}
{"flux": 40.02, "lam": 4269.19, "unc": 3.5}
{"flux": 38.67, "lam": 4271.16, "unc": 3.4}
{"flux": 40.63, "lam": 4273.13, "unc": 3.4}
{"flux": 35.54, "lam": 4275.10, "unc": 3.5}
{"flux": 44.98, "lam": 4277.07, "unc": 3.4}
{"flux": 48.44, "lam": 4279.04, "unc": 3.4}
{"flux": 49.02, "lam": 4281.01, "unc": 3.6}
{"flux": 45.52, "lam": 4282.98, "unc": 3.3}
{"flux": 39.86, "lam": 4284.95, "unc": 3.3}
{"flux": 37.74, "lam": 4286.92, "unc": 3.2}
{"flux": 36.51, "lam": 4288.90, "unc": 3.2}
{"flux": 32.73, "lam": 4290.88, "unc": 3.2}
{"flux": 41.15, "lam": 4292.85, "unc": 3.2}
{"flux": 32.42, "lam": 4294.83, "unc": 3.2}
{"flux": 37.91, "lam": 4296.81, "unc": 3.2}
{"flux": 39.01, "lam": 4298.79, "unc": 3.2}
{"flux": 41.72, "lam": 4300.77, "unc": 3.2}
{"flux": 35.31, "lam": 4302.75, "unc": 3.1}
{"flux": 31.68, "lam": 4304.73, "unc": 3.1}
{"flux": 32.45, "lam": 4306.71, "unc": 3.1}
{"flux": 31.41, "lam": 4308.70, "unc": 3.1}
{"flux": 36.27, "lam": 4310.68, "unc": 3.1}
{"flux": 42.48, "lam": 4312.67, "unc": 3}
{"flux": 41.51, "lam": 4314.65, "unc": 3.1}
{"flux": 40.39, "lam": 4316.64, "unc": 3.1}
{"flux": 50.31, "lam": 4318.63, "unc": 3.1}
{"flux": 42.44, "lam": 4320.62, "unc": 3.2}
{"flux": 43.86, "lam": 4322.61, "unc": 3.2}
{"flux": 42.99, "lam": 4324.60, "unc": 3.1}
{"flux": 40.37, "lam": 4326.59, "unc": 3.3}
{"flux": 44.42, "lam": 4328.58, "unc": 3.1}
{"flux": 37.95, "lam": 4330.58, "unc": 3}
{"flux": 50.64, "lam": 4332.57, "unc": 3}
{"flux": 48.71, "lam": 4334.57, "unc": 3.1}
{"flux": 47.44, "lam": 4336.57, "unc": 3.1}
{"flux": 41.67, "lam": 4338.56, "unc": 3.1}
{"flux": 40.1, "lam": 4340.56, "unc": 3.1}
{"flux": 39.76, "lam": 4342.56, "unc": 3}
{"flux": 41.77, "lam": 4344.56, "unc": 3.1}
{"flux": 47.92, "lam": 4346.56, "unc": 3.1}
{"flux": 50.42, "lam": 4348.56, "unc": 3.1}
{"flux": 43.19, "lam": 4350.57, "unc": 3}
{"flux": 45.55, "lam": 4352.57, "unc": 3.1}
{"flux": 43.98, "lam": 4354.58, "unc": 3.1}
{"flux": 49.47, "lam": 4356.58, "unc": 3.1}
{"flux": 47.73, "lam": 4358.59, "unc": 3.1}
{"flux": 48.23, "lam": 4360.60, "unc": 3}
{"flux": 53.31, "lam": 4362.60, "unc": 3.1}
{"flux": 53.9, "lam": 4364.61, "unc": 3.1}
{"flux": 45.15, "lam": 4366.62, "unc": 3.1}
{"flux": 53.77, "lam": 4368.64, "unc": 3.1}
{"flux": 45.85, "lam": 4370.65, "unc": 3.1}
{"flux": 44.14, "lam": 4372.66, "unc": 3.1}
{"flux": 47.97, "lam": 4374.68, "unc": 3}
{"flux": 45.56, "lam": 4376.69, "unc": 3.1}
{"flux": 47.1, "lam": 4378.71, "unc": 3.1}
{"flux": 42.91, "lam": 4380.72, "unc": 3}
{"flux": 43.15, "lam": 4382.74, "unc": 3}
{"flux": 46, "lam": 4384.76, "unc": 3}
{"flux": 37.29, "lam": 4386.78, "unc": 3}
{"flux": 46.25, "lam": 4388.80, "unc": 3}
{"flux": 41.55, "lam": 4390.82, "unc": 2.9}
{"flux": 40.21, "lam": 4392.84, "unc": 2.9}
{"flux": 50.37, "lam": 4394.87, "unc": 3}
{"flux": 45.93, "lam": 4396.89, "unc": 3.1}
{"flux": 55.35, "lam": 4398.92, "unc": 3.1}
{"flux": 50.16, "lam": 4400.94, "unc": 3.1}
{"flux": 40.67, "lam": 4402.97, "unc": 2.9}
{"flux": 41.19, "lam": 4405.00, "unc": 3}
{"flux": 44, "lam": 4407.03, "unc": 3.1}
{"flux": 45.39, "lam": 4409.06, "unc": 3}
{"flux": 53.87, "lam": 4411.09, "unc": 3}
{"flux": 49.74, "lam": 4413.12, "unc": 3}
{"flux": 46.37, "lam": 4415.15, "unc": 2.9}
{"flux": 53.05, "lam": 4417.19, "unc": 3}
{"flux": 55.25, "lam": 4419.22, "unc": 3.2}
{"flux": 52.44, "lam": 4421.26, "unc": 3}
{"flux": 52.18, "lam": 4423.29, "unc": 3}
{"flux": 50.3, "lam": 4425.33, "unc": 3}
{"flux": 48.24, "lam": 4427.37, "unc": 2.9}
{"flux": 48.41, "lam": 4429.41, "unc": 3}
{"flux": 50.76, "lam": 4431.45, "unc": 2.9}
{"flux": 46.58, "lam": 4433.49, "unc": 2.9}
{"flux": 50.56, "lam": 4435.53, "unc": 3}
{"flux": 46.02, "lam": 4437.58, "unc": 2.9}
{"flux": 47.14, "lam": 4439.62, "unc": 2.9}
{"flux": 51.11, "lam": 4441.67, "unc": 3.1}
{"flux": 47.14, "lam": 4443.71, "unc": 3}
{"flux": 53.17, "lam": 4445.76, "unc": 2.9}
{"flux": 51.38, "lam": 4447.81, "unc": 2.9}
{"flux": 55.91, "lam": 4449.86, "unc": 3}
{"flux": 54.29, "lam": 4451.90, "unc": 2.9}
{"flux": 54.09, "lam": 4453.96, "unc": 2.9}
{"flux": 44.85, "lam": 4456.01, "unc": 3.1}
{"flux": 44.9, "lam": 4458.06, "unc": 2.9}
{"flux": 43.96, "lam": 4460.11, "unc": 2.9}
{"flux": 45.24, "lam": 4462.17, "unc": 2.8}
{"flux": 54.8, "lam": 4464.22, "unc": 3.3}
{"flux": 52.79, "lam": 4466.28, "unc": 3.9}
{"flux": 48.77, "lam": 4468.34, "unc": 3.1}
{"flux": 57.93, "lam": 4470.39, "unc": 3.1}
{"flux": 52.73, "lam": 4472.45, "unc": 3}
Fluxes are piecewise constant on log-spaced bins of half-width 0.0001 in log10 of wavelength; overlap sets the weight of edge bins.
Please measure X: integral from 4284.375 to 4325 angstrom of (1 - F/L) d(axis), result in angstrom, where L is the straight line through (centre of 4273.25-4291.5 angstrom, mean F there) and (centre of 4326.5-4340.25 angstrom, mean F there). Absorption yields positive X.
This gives 4.0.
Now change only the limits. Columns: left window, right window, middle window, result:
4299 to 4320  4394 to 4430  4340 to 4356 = -0.71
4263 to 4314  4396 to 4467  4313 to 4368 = -2.78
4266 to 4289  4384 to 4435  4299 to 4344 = 2.93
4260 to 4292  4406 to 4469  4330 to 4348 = 0.37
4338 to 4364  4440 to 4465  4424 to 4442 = 0.14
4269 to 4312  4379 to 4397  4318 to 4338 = -2.05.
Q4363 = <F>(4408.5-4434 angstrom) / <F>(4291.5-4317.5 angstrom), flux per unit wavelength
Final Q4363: 1.36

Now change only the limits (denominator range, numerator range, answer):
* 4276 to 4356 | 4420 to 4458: 1.21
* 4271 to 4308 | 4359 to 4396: 1.19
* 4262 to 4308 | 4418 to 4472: 1.26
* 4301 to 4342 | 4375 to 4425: 1.14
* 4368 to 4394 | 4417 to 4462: 1.12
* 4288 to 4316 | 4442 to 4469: 1.37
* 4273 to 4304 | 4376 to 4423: 1.18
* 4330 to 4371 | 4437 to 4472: 1.08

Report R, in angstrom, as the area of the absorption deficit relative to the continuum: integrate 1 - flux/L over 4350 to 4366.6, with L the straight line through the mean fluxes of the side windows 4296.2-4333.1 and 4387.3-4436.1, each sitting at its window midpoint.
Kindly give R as -1.7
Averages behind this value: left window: 40.1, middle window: 48.1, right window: 48.2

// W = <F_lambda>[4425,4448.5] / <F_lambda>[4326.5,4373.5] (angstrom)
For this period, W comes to 1.1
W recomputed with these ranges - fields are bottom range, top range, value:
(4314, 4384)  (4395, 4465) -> 1.08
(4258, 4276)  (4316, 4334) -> 1.02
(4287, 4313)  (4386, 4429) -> 1.32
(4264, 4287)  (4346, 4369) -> 1.12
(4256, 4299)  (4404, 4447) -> 1.18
